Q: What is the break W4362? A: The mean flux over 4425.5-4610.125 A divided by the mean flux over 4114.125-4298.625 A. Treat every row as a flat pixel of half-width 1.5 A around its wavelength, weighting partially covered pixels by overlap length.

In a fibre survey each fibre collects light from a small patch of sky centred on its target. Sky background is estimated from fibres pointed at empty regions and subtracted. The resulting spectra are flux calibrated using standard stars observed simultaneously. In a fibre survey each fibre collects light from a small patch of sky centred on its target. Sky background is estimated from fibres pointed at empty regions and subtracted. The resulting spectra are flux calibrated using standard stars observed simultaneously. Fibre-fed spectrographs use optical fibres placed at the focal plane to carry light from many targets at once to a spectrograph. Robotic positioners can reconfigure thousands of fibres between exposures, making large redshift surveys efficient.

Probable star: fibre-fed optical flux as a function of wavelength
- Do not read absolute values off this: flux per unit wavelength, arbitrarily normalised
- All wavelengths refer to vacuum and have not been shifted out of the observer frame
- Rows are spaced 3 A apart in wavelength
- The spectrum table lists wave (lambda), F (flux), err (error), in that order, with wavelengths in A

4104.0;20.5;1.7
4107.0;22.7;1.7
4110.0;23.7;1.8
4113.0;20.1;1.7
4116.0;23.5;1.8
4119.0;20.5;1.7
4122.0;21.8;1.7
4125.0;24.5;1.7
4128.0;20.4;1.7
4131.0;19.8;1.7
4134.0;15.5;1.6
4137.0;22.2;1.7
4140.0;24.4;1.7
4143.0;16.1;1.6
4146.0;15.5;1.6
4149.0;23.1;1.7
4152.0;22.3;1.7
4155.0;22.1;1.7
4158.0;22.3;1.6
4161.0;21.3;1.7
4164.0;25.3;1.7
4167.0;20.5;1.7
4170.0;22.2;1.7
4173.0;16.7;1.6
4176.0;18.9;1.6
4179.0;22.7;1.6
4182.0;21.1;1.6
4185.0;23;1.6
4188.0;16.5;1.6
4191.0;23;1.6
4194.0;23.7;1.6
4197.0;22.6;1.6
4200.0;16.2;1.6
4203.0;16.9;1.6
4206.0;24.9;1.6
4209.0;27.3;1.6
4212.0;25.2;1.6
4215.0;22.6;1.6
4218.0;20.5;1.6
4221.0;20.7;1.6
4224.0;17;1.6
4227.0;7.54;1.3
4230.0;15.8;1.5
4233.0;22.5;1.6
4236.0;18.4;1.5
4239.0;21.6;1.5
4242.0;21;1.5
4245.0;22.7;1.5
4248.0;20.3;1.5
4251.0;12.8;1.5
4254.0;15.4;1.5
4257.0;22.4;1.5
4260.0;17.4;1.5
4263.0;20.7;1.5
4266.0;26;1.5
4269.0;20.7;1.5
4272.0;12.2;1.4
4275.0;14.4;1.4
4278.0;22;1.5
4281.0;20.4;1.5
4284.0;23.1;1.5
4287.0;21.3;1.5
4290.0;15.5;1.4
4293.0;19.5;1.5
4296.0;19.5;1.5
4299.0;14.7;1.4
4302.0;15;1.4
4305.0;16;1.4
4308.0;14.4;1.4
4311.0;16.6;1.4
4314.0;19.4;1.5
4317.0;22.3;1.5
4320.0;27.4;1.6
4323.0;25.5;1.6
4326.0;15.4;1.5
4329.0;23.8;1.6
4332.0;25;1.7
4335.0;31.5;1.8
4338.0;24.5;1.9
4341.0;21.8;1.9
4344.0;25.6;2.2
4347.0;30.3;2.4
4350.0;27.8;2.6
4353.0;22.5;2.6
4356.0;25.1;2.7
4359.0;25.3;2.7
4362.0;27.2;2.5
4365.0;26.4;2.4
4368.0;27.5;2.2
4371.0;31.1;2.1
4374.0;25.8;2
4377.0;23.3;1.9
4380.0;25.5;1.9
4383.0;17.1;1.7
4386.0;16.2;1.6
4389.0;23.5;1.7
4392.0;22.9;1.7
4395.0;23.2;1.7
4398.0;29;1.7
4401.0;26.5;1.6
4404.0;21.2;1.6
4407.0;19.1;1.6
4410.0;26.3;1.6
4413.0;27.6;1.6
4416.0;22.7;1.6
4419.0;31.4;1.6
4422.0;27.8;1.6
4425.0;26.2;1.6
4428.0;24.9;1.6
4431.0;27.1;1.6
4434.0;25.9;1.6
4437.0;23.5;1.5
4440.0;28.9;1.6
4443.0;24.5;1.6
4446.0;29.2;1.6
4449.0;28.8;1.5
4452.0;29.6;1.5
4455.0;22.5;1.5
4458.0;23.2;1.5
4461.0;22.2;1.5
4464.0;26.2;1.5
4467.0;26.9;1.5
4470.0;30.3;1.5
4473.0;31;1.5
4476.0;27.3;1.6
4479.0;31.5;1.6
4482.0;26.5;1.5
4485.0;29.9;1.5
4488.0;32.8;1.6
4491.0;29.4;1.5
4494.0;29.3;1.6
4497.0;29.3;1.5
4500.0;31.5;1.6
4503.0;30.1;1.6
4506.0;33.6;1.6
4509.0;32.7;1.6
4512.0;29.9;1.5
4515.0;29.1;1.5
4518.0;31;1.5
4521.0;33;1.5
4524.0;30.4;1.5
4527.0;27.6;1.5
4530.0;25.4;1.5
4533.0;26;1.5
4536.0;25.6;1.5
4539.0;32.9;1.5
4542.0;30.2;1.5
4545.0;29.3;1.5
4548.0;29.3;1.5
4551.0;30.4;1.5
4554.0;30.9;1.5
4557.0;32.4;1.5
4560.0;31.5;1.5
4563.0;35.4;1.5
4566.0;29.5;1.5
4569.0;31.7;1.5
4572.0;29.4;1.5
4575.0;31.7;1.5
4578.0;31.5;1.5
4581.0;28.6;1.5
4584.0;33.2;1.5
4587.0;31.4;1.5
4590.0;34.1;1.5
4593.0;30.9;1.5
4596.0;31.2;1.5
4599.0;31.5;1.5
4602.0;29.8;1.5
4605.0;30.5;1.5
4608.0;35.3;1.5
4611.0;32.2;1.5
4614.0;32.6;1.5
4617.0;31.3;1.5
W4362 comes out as 1.5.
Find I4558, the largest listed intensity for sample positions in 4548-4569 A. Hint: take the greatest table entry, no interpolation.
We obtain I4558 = 35.4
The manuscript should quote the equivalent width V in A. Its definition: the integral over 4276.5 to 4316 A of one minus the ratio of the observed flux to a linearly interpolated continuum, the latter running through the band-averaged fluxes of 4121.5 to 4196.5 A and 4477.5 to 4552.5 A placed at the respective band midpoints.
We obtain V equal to 9.8 A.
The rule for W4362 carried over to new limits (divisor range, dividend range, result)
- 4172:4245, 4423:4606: 1.44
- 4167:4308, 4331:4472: 1.31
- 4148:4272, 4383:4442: 1.21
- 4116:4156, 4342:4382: 1.27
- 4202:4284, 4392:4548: 1.41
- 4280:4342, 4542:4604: 1.51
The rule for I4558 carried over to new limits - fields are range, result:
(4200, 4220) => 27.3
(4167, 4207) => 24.9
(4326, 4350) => 31.5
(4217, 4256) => 22.7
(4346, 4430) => 31.4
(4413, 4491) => 32.8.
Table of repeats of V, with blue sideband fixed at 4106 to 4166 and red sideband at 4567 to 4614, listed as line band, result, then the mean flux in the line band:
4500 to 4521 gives -1.1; 31.2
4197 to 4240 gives 6.1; 19.9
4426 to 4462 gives 3.0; 25.9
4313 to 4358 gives 2.2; 24.6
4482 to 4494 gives -0.3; 30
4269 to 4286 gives 4.0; 18.7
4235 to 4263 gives 5.5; 19.2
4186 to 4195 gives 0.6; 21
